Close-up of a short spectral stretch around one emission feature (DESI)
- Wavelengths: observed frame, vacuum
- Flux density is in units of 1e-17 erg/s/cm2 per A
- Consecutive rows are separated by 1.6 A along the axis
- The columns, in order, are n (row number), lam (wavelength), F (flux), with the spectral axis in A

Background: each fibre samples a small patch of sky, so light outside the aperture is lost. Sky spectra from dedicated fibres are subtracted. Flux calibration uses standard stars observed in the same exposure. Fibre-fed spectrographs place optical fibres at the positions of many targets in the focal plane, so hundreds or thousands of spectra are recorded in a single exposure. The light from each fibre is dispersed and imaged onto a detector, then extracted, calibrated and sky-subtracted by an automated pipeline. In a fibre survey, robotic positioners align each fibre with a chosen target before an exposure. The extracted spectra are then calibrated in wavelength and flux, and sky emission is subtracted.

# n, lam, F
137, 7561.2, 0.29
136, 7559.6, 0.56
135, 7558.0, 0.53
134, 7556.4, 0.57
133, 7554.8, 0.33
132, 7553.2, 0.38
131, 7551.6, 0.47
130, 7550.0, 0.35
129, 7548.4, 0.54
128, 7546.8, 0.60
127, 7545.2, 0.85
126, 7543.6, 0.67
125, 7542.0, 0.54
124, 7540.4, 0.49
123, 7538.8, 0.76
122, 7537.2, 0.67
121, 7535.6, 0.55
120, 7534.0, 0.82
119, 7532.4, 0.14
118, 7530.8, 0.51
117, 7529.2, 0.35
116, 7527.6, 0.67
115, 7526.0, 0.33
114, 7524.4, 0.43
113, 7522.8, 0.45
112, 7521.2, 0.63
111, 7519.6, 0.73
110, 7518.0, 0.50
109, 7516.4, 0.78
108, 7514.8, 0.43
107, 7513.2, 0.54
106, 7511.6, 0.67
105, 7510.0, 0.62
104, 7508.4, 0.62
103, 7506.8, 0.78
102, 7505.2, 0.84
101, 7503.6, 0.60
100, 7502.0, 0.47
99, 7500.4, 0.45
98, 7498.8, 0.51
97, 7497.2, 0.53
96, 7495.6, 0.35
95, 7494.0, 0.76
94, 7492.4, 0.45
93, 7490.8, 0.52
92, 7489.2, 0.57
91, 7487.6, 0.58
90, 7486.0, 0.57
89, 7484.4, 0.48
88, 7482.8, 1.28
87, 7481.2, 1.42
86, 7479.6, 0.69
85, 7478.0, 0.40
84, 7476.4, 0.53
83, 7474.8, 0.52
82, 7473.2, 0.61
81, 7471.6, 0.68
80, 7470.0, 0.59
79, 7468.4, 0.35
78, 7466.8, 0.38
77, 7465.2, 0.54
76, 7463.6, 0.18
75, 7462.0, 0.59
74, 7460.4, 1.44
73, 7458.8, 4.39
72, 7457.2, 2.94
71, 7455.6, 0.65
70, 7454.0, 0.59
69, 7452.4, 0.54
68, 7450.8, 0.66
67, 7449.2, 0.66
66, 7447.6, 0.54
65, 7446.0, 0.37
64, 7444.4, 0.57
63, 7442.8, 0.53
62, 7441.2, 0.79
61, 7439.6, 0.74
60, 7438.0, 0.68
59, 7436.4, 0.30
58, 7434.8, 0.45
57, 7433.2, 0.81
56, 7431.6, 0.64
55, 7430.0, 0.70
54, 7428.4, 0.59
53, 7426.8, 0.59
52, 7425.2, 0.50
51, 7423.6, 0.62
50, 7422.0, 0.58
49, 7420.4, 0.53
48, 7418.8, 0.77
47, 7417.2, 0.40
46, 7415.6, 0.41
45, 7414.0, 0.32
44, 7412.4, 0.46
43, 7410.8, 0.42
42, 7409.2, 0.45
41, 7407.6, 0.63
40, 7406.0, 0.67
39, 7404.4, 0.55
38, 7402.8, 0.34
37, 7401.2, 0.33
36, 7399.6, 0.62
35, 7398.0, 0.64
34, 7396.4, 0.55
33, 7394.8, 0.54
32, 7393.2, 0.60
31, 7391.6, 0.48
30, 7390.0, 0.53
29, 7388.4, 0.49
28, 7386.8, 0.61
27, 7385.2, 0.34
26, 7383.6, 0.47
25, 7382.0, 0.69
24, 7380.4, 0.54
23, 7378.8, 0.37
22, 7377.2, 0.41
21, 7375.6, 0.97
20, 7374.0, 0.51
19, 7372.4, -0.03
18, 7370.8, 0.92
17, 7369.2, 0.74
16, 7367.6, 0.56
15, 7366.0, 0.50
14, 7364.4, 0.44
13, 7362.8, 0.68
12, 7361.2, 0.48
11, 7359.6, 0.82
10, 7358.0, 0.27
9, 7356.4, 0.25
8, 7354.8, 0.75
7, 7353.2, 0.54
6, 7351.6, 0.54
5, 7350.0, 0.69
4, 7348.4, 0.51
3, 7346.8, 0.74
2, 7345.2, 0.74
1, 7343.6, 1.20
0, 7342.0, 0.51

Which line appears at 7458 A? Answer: H-alpha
